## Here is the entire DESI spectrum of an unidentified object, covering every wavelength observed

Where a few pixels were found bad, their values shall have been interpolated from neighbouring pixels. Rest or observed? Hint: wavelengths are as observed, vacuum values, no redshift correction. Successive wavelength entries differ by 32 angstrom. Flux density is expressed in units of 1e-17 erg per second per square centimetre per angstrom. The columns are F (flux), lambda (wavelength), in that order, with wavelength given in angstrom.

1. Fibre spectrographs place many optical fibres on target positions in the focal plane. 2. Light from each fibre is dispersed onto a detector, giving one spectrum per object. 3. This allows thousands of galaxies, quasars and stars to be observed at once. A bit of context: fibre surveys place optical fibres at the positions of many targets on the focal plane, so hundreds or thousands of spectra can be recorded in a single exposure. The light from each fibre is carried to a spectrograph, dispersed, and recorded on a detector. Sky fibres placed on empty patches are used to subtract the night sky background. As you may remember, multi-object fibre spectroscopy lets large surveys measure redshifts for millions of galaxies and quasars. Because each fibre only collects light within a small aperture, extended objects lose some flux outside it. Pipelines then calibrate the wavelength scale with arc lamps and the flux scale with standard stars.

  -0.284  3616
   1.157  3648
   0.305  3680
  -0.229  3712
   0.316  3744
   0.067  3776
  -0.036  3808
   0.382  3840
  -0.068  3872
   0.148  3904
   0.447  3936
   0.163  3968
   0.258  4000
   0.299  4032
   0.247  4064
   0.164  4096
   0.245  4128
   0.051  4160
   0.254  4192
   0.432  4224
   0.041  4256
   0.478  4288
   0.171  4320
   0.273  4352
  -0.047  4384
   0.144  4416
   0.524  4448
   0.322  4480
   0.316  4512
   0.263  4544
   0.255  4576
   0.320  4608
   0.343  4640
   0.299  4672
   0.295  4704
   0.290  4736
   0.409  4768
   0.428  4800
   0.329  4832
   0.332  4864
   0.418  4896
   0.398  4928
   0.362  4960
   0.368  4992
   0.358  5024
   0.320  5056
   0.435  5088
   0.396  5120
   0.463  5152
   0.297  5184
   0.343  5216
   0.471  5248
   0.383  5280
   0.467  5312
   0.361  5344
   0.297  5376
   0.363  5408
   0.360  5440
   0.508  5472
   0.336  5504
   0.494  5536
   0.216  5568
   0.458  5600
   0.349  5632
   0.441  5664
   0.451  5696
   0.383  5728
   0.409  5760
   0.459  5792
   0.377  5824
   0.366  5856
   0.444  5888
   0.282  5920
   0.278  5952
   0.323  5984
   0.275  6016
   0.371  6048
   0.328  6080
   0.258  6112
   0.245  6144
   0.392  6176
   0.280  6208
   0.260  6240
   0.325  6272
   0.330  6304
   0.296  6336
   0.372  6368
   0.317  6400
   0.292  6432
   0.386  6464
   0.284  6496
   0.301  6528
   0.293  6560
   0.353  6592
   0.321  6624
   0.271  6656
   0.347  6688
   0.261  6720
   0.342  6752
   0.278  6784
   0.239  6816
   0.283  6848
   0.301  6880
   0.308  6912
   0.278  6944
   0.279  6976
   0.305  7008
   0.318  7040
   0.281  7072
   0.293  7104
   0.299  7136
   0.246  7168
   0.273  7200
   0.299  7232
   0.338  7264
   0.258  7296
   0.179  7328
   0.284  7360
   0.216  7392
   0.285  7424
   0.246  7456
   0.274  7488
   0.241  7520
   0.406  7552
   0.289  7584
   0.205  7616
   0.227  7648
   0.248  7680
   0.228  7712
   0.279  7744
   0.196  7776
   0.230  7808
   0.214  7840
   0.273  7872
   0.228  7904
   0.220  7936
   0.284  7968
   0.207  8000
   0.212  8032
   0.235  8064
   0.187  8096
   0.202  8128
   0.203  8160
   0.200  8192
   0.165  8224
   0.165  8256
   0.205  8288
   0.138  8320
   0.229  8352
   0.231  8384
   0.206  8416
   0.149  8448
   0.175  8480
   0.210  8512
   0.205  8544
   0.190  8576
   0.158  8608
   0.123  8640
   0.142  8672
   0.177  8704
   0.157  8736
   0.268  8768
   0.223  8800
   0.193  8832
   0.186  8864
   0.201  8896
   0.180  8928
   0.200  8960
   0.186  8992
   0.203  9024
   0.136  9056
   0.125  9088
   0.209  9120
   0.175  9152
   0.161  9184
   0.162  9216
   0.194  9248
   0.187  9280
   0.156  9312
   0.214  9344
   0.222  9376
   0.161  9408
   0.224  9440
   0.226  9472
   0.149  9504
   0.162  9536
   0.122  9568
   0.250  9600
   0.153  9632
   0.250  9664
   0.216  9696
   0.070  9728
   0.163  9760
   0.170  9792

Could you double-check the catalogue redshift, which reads 0.15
